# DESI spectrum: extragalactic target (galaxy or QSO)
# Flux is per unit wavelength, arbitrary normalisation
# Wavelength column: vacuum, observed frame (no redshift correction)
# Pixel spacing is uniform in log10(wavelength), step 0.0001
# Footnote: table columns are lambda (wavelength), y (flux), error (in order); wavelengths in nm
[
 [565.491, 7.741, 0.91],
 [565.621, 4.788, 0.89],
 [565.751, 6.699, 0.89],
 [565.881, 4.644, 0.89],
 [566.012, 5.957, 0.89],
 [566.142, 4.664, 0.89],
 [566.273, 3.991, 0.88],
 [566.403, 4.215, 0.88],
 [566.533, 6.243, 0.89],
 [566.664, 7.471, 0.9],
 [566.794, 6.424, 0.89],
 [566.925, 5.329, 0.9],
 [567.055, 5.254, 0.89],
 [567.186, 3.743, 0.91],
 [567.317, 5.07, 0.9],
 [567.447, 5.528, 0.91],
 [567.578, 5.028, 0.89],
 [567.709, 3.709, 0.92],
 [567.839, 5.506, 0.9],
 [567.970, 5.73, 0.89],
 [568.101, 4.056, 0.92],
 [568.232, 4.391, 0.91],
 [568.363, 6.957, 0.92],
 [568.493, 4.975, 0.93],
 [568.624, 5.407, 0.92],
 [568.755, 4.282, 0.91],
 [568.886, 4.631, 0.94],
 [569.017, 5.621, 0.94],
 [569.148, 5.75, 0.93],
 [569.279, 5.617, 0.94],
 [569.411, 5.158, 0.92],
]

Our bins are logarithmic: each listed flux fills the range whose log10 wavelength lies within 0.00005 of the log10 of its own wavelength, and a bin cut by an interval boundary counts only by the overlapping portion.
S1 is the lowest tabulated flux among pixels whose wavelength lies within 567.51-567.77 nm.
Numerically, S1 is 3.709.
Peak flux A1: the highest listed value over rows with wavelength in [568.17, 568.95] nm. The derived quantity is 6.957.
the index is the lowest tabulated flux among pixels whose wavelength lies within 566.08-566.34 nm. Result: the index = 3.991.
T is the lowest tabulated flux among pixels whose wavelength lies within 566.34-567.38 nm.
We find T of 3.743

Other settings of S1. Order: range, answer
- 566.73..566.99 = 5.329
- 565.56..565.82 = 4.788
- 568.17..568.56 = 4.391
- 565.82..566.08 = 4.644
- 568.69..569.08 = 4.282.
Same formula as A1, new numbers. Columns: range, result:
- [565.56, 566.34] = 6.699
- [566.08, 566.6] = 6.243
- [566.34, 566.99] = 7.471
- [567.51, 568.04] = 5.73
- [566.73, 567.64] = 6.424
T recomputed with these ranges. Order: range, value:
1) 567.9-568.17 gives 4.056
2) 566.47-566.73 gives 6.243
